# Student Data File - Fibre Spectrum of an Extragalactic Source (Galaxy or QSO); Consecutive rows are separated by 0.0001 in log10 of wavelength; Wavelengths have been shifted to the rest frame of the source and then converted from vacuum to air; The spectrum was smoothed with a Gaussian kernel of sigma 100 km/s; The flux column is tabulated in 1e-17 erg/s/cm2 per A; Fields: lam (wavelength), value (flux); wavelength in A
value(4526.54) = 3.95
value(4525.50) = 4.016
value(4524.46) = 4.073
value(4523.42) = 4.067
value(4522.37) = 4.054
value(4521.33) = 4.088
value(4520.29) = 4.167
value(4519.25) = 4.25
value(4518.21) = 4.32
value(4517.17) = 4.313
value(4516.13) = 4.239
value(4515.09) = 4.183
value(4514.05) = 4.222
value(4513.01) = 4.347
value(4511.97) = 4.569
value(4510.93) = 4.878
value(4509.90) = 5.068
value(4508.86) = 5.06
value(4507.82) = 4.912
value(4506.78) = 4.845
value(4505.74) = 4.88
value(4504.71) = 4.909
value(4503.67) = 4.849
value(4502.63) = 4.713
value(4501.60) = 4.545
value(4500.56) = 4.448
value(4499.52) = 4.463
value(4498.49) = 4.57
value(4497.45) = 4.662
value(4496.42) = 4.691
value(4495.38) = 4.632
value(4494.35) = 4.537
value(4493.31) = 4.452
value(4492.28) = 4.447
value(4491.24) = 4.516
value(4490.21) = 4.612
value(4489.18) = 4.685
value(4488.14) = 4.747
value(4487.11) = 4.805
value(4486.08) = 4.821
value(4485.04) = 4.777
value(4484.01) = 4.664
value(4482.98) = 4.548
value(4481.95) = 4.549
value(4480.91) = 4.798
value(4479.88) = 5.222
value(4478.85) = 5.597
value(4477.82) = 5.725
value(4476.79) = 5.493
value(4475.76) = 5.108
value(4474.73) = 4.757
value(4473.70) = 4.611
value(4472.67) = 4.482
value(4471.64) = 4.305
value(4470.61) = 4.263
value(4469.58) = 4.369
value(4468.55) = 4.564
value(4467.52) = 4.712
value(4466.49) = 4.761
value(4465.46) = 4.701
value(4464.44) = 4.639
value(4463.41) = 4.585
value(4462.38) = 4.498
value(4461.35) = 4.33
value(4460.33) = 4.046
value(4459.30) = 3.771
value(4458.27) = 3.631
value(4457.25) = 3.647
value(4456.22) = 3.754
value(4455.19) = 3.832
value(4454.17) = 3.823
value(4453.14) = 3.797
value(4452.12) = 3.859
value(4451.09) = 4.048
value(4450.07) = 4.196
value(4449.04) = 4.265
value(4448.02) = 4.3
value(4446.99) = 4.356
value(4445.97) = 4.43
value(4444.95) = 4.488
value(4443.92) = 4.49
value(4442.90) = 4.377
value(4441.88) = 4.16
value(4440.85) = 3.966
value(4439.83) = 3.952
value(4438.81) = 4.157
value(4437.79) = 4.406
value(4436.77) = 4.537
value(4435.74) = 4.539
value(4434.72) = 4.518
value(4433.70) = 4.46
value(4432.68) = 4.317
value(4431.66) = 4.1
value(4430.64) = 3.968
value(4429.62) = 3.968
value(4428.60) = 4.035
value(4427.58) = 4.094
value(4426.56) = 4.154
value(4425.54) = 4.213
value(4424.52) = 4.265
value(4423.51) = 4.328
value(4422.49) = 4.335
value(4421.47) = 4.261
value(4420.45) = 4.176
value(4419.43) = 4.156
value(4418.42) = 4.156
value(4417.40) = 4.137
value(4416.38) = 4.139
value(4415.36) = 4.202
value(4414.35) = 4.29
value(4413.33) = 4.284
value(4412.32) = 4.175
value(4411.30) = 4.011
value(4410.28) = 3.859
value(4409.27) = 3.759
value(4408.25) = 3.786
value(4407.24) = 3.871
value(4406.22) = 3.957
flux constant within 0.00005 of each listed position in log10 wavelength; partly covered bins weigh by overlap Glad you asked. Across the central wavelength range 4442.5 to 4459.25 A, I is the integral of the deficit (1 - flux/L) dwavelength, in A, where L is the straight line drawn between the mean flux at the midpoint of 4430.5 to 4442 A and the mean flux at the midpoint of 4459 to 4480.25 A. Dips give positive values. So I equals 1.4 A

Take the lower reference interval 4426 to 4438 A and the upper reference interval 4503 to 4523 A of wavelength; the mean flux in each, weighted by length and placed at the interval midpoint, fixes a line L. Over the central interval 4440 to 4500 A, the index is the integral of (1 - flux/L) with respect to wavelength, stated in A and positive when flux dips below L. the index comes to -1.28 A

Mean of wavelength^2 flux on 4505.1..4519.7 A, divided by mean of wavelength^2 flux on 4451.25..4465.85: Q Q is 1.2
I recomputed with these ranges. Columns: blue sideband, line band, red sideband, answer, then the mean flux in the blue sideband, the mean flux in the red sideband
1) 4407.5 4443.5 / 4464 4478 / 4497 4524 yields -1.17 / 4.18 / 4.52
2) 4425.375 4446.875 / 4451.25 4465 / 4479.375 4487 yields 1.46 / 4.26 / 4.77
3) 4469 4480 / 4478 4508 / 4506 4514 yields 0.64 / 4.89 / 4.78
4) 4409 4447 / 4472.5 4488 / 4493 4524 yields -1.81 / 4.22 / 4.53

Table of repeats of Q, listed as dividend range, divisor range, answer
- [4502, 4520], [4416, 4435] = 1.14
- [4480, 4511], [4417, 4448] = 1.14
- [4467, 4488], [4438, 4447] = 1.14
